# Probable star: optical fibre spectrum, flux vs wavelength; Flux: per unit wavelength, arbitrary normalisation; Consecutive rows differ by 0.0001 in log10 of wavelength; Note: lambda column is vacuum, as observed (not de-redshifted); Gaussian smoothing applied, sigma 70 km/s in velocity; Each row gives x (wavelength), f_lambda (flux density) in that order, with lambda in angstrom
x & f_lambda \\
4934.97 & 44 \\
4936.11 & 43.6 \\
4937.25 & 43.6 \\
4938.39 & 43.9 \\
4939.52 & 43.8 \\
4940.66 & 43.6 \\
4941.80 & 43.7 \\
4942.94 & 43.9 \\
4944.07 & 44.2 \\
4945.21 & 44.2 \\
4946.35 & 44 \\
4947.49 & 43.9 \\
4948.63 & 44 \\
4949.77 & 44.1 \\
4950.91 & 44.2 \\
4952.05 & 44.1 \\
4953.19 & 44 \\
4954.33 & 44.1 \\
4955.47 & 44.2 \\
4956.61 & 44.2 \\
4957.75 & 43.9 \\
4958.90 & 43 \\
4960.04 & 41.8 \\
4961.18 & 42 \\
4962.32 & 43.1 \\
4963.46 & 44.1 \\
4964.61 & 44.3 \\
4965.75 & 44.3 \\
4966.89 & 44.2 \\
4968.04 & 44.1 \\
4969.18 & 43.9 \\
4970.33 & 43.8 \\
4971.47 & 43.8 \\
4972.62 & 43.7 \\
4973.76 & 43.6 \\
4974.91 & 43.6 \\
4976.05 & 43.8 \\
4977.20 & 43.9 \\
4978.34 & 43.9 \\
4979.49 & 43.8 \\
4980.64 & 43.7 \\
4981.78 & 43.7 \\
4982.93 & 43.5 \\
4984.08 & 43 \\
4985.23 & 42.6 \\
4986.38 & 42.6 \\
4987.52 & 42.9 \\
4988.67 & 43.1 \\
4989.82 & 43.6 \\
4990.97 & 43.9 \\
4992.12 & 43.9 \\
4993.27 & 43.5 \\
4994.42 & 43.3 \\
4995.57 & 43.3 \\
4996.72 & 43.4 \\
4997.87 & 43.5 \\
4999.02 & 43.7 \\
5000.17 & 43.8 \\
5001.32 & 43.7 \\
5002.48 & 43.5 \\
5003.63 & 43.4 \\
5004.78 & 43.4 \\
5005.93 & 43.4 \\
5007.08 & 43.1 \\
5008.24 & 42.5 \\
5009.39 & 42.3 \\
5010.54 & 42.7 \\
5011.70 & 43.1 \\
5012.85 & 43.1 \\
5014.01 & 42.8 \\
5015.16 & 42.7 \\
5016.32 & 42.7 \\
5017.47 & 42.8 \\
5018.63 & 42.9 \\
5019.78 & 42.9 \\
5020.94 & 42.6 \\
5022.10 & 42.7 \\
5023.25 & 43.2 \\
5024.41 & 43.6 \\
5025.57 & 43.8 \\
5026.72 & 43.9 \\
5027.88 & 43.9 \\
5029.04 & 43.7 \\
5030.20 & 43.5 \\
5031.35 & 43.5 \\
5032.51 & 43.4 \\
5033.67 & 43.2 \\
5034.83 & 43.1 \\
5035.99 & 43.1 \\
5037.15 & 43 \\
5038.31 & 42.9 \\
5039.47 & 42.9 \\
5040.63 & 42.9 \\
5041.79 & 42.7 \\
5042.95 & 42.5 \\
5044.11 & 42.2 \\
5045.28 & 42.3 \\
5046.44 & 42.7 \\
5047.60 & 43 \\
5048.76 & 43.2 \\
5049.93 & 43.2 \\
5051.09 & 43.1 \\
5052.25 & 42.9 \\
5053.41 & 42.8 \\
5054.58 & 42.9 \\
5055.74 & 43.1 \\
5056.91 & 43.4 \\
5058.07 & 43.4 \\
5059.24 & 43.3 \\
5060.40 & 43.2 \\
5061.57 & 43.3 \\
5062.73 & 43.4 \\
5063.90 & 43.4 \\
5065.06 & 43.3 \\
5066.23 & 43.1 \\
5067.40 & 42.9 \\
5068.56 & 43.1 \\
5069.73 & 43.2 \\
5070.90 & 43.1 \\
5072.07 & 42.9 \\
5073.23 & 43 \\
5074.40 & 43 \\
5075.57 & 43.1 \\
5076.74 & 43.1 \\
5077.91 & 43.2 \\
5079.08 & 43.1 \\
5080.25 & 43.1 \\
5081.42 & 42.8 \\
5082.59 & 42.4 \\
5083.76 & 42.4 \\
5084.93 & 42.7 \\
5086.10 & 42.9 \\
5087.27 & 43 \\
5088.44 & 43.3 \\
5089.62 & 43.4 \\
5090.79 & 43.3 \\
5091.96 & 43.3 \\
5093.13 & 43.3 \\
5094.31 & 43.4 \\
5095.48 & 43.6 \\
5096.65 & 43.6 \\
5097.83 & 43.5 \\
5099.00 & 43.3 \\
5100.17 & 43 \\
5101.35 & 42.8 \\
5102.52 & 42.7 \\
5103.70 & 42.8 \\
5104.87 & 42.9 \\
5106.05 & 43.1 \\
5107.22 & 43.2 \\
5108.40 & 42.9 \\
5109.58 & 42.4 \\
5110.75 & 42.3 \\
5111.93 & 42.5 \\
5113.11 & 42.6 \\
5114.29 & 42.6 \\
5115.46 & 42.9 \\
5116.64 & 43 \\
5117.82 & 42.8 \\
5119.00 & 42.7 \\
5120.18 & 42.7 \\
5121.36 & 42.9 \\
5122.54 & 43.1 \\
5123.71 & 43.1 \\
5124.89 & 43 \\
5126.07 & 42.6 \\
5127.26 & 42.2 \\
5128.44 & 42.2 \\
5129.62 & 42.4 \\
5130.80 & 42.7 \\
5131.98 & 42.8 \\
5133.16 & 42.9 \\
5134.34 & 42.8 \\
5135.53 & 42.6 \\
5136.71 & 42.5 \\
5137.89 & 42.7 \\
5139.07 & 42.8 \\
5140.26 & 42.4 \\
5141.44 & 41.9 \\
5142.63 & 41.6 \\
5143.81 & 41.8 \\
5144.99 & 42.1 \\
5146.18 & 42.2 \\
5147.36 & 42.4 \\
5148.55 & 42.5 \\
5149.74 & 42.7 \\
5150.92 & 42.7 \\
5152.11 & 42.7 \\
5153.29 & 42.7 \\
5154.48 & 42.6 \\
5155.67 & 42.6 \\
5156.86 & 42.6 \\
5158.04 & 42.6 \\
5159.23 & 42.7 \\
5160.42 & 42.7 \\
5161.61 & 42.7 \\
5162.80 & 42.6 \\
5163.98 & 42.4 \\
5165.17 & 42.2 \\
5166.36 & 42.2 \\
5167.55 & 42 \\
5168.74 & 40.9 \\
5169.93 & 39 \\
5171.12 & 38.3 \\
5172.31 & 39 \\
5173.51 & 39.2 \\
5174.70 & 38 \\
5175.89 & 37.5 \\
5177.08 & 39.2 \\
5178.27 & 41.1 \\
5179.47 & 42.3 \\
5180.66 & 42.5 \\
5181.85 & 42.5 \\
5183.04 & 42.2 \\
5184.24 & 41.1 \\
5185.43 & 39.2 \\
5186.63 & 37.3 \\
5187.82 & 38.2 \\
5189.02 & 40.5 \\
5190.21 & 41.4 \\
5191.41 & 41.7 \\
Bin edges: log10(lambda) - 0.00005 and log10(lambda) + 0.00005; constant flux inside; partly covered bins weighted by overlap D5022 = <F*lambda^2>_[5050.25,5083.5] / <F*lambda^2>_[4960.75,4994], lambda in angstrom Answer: 1.02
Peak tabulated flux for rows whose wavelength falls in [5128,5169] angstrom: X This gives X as 42.9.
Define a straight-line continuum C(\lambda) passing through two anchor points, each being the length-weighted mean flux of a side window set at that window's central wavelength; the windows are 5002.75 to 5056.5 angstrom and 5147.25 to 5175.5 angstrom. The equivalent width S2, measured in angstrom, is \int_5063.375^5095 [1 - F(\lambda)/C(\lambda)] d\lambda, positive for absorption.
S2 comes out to -0.42 angstrom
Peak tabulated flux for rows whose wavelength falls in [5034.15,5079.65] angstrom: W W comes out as 43.4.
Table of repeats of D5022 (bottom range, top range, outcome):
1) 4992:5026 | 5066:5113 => 1.03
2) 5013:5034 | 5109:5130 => 1.03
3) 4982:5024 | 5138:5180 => 1.02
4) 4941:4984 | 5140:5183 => 1.03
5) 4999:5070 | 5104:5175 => 1.02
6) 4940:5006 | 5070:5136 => 1.04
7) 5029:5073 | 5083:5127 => 1.02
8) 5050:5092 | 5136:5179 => 1.00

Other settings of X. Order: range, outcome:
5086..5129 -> 43.6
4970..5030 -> 43.9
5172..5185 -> 42.5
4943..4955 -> 44.2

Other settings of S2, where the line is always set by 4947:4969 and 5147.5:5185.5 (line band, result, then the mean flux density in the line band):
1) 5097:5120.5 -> -0.4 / 42.8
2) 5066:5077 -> -0.1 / 43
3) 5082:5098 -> -0.3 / 43.1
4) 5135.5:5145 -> -0.1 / 42.3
